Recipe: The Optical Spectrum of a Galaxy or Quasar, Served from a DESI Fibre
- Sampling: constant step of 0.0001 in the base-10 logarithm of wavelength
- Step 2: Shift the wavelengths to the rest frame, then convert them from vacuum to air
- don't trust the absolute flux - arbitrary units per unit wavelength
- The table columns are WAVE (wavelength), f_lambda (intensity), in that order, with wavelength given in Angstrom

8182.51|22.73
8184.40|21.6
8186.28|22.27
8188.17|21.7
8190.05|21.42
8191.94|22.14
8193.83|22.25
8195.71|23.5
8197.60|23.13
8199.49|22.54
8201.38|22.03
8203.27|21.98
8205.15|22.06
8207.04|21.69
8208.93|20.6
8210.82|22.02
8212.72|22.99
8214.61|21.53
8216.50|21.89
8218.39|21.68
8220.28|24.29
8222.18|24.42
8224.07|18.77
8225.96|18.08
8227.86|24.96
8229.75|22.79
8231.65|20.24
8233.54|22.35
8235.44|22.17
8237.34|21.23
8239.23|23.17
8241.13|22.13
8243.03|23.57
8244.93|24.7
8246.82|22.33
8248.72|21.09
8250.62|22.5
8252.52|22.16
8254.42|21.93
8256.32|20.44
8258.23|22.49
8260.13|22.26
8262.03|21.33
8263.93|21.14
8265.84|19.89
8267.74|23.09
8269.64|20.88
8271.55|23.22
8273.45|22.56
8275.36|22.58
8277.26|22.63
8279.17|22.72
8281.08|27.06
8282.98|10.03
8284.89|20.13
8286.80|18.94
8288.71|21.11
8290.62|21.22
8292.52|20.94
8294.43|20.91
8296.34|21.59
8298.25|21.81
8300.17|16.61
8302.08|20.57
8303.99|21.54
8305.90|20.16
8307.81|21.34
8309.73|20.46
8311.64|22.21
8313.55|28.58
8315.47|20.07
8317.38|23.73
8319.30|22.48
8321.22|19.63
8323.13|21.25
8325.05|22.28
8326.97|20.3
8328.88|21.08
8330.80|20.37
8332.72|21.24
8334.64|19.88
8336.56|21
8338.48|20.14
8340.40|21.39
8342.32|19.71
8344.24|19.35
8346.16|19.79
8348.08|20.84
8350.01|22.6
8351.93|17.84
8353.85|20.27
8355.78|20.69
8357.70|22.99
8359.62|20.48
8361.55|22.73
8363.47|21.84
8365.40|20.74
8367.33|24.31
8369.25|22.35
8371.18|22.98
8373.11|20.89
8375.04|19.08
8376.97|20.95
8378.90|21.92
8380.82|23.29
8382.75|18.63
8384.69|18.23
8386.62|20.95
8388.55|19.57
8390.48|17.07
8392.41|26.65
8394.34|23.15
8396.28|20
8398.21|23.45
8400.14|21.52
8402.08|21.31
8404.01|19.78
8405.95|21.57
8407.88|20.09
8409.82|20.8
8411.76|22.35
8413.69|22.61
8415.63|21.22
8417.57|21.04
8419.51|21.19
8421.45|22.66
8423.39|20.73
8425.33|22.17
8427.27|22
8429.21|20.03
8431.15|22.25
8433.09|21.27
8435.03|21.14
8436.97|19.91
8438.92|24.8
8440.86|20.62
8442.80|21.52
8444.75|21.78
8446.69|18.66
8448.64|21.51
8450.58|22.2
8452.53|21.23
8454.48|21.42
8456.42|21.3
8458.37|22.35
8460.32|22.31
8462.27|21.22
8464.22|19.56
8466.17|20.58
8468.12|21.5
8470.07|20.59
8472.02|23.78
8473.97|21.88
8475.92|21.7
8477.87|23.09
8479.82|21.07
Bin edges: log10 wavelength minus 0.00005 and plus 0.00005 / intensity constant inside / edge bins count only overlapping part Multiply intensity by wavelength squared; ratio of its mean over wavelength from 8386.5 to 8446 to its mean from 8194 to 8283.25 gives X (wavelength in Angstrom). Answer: 1.01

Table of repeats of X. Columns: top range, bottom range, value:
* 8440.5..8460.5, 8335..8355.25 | 1.08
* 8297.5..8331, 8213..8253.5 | 0.98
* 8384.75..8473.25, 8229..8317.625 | 1.03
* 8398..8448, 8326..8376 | 1.04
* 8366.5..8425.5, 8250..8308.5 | 1.04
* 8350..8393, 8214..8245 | 0.98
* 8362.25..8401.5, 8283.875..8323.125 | 1.03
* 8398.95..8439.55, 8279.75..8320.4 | 1.05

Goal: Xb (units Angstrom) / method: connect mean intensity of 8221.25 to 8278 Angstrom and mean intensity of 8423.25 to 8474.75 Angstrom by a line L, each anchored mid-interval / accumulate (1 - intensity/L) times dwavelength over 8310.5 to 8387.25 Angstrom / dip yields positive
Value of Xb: 1.8 Angstrom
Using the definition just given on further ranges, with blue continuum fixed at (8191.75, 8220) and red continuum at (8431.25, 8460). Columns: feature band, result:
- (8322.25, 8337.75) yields 0.6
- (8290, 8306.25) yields 1.0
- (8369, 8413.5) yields 0.9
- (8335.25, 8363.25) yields 1.3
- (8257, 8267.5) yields 0.2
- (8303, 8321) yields -0.3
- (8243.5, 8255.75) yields -0.2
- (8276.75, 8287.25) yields 0.8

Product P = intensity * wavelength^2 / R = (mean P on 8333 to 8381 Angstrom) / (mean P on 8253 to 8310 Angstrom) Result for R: 1.02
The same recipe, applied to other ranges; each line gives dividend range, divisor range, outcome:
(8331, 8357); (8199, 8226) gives 0.96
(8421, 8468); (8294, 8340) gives 1.04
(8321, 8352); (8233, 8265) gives 0.95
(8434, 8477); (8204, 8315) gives 1.04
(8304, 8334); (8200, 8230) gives 1.01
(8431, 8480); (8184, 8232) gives 1.04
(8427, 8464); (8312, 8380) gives 1.03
